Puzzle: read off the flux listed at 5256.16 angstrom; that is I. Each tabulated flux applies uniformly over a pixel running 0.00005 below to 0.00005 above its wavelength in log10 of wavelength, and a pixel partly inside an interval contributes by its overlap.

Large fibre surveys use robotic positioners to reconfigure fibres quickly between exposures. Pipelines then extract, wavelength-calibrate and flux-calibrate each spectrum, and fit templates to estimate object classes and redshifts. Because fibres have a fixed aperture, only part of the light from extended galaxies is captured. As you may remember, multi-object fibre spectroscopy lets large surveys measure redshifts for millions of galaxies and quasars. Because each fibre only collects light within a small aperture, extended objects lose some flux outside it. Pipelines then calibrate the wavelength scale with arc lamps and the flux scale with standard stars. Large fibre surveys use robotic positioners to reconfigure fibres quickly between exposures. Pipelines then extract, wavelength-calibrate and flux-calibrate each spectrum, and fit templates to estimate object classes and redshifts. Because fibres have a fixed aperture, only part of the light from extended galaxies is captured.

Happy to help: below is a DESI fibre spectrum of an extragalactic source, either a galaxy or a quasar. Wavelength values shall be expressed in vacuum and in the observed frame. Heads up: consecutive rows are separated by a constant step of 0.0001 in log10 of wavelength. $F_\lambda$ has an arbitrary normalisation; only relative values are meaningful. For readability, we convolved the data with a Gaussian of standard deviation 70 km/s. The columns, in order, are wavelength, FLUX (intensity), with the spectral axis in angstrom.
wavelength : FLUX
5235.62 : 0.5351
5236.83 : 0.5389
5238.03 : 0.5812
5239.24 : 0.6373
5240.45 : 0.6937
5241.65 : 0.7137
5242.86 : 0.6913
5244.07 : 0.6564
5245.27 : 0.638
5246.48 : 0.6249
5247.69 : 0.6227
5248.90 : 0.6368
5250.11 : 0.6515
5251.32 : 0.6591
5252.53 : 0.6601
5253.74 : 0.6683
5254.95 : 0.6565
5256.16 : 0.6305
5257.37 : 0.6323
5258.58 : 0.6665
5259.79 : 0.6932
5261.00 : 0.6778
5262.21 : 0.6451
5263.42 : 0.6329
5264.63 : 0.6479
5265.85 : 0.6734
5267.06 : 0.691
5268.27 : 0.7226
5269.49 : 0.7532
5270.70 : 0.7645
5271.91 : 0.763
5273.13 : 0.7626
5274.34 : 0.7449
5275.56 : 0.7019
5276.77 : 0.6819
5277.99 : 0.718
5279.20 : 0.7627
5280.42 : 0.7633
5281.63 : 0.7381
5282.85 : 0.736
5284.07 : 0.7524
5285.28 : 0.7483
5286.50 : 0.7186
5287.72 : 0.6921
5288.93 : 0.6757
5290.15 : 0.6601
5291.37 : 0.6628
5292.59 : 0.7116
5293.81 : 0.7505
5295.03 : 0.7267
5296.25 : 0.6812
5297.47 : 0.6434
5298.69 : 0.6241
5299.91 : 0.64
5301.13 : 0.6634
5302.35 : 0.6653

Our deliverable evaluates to 0.6305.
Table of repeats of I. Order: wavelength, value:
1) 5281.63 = 0.7381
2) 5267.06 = 0.691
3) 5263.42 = 0.6329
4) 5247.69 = 0.6227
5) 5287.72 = 0.6921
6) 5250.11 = 0.6515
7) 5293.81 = 0.7505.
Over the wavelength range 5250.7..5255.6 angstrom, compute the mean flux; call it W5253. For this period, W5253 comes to 0.66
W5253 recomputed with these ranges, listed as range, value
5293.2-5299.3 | 0.685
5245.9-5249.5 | 0.628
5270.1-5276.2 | 0.747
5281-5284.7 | 0.744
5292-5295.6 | 0.729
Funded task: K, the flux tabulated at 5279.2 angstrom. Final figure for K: 0.7627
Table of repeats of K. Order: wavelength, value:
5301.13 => 0.6634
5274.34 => 0.7449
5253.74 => 0.6683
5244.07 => 0.6564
